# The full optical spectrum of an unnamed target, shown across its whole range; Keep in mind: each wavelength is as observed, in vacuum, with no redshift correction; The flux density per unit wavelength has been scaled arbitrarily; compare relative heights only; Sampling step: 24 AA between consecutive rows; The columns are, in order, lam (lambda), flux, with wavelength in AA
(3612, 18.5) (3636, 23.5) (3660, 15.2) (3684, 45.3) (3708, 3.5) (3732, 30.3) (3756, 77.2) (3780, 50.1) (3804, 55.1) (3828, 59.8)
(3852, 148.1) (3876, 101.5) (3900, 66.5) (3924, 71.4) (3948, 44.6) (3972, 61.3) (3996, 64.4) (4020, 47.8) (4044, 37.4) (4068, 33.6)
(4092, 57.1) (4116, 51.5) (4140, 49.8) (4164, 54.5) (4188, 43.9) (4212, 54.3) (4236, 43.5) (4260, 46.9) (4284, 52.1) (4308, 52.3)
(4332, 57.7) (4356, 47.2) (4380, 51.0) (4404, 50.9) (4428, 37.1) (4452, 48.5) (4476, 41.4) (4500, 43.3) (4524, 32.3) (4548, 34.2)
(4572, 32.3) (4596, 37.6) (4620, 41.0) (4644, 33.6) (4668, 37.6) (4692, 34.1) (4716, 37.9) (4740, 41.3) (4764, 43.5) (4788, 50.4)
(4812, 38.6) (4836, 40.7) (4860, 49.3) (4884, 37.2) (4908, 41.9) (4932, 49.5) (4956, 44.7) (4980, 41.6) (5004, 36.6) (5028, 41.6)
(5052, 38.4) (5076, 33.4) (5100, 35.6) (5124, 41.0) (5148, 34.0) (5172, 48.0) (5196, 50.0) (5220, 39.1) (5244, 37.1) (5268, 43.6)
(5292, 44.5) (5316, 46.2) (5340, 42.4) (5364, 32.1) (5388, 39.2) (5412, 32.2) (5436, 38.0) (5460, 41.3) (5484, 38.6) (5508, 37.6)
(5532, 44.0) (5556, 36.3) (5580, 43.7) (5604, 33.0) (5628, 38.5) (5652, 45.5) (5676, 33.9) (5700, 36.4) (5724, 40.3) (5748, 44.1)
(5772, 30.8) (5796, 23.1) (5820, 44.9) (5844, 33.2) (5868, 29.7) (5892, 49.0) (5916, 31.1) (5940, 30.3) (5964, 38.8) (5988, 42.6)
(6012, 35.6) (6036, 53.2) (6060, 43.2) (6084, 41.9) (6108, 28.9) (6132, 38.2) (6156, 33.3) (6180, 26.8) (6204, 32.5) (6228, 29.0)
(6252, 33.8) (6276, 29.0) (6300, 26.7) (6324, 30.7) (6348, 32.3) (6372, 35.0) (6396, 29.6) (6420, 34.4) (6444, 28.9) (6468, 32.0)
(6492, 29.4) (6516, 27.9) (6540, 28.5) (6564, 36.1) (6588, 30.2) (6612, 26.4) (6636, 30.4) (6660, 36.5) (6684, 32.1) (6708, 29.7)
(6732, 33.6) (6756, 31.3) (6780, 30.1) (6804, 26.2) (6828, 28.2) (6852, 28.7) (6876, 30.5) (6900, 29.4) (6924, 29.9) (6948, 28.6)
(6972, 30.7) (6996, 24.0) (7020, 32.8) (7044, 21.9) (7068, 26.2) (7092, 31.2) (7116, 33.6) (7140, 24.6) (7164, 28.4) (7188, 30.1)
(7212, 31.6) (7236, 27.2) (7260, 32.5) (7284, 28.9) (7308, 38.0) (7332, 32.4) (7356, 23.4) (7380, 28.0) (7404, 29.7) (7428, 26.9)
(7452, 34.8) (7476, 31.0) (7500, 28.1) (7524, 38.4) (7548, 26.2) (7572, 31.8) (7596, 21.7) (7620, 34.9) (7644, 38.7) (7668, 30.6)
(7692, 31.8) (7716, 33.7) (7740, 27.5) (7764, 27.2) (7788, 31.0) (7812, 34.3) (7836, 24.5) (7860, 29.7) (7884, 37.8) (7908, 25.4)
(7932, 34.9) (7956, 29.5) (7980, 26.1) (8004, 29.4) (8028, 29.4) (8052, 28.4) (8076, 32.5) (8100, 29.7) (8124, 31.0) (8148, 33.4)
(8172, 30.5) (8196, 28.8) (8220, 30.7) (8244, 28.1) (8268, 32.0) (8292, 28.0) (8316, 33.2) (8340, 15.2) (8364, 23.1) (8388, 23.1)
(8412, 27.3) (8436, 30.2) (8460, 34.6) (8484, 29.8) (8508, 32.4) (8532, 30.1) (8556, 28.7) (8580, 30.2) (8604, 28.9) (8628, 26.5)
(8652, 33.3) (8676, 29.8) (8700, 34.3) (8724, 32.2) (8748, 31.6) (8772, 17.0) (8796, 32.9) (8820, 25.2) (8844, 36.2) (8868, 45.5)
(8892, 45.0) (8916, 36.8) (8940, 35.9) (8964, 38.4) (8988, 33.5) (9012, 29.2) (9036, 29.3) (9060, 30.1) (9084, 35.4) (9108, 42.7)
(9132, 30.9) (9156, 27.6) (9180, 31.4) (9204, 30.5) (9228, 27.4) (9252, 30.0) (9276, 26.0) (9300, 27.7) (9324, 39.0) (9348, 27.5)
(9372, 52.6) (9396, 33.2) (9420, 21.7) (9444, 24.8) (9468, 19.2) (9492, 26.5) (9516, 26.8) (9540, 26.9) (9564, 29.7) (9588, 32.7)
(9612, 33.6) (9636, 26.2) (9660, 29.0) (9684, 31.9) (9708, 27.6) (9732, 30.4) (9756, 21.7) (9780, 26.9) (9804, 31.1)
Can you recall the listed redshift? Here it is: 0.352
